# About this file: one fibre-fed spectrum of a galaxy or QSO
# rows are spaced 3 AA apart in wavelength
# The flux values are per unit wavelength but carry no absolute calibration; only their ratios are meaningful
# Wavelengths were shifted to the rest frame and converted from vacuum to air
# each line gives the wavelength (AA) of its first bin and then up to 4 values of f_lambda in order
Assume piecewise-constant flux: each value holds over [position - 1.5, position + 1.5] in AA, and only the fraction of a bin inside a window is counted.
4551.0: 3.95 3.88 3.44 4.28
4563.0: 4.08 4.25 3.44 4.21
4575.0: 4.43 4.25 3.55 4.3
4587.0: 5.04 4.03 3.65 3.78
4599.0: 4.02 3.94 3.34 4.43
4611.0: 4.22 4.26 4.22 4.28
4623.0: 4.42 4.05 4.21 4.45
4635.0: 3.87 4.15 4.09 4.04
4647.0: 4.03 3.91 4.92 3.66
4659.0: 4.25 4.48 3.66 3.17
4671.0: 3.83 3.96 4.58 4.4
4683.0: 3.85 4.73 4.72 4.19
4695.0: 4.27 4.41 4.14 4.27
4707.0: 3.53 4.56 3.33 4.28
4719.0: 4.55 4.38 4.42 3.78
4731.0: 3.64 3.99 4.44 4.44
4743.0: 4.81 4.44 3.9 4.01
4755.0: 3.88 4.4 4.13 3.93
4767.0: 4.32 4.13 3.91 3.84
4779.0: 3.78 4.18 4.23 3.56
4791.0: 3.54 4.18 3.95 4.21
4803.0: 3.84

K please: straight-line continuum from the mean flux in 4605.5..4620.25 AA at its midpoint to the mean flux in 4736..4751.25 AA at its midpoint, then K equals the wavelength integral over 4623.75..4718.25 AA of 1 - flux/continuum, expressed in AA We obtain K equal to 3.5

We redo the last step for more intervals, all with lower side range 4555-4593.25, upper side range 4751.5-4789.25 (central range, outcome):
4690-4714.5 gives -0.3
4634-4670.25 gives 0.4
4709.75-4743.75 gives -1.3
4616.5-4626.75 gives -0.5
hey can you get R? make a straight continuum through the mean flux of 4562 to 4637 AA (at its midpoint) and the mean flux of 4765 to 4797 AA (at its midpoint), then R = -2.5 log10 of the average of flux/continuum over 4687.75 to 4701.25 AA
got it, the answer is -0.08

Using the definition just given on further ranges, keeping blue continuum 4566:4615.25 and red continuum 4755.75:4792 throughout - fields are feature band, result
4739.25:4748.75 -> -0.122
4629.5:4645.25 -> -0.022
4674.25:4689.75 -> -0.096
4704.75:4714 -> 0.042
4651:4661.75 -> -0.064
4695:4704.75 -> -0.065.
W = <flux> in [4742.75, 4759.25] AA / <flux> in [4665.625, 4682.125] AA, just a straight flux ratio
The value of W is 1.06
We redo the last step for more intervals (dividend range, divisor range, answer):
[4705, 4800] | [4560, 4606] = 1.01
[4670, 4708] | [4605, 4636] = 1.01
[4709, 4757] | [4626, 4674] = 1.03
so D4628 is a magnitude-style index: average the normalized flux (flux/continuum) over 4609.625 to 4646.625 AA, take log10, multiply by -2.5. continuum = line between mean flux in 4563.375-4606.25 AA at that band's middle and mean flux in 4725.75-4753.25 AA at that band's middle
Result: -0.03 mag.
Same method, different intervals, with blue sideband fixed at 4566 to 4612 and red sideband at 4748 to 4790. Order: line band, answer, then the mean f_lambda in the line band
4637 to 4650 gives -0.01 mag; 4.06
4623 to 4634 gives -0.05 mag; 4.25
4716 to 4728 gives -0.08 mag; 4.34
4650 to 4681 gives -0.01 mag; 4.08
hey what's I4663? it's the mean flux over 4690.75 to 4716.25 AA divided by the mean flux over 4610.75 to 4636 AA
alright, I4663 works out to 1.0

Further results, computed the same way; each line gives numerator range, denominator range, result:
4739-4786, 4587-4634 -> 1.01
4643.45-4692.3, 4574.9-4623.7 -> 1.01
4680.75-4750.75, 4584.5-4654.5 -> 1.02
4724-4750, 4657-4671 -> 1.09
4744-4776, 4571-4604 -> 1.00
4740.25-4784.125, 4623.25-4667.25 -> 1.00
